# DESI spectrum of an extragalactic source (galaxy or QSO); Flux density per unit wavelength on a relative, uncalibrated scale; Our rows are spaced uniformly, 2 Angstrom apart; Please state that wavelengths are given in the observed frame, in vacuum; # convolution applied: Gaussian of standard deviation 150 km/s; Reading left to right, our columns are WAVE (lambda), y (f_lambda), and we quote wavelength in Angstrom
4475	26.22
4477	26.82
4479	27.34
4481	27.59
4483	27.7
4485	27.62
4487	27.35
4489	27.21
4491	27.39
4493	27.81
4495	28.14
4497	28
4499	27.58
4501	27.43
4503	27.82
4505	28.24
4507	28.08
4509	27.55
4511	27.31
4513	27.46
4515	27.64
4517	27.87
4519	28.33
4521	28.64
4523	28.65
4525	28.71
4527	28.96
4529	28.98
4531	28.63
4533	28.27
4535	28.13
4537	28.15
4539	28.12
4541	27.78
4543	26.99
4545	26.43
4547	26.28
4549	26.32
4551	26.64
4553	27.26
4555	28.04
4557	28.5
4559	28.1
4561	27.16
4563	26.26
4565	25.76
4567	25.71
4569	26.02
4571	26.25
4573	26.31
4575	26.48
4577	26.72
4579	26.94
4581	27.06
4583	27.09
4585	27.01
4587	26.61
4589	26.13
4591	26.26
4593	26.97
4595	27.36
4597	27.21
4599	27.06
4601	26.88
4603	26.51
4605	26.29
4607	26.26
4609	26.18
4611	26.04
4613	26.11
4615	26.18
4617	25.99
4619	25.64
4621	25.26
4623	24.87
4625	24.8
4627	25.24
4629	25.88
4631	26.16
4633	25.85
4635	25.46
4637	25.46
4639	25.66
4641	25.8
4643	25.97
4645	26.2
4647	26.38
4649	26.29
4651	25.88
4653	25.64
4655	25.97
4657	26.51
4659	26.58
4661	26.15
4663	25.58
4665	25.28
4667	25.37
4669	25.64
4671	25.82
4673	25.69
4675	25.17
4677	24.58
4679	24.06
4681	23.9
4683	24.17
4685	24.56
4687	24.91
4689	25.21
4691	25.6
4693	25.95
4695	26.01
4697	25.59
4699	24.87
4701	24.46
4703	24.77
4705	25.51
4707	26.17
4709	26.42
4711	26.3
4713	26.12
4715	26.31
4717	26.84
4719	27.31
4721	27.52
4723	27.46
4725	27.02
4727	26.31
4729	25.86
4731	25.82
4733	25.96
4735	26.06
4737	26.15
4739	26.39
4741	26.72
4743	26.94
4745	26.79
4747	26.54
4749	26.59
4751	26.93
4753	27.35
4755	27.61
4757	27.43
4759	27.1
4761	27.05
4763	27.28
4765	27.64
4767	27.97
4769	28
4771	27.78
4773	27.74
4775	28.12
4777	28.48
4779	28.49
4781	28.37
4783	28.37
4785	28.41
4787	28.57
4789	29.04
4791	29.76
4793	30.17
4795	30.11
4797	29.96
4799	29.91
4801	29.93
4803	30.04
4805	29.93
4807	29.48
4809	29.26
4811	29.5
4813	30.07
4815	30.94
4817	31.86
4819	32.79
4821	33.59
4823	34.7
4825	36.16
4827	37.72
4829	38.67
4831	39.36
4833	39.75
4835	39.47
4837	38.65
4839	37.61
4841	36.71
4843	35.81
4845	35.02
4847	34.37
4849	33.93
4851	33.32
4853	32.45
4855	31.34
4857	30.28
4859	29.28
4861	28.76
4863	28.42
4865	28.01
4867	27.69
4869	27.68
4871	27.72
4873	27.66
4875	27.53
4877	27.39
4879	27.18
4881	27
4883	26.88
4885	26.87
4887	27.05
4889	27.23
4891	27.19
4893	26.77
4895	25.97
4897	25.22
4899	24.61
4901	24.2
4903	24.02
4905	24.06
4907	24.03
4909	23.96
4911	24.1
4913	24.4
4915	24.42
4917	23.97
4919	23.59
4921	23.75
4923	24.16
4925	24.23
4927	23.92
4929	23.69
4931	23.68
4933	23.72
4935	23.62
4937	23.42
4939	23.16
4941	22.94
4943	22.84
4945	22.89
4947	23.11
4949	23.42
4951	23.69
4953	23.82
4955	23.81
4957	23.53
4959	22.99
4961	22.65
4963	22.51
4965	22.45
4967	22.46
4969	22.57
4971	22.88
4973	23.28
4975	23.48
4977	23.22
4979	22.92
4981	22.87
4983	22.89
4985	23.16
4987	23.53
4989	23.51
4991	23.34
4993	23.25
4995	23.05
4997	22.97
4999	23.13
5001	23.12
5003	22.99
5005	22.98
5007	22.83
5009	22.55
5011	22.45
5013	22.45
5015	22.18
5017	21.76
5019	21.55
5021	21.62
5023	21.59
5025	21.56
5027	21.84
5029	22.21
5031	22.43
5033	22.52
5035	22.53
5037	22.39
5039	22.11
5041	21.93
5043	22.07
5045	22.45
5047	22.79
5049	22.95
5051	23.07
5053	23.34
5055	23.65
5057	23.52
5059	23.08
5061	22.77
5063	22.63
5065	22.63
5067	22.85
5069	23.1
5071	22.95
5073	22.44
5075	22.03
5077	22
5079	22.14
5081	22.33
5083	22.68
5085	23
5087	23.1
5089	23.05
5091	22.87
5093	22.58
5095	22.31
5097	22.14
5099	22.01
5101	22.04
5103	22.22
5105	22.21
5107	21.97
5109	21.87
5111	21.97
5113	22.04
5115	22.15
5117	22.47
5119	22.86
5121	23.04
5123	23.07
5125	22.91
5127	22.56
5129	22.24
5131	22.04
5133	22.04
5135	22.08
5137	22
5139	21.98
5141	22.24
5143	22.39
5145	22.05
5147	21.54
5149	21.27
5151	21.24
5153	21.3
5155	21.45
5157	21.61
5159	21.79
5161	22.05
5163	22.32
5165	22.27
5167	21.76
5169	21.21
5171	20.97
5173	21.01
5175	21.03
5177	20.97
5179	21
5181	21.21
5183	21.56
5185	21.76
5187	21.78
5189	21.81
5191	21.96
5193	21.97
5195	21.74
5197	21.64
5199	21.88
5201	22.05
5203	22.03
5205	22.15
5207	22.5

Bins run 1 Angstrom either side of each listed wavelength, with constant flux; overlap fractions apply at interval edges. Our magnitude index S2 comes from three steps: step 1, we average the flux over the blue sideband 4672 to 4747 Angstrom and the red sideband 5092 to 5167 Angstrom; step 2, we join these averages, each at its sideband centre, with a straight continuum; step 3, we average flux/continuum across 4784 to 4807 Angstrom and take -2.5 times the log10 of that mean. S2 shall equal -0.18 mag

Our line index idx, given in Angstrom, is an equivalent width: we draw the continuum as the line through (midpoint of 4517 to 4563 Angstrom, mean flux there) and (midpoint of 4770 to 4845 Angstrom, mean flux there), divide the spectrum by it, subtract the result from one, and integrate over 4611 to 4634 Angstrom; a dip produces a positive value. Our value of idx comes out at 2.8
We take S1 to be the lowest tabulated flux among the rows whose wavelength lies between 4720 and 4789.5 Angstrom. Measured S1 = 25.82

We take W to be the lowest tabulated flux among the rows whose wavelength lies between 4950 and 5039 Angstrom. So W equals 21.55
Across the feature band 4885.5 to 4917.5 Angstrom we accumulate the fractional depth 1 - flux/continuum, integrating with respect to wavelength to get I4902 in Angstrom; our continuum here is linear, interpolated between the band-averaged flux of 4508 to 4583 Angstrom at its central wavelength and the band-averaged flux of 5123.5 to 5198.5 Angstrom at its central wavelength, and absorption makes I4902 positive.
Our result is -1.29 Angstrom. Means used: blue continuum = 27.4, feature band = 25.1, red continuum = 21.8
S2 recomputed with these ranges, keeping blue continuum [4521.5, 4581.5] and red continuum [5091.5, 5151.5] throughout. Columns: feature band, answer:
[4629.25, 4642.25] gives 0.034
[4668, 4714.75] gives 0.033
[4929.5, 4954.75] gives 0.020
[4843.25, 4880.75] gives -0.216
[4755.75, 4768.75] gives -0.083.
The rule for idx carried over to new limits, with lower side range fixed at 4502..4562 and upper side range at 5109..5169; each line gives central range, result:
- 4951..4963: 0.2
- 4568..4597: 0.7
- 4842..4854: -4.5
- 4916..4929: 0.1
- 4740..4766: -1.4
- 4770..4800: -4.1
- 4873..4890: -1.8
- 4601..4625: 1.0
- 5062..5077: 0.1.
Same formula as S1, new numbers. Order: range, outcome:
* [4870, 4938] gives 23.42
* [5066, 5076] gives 22.03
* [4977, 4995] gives 22.87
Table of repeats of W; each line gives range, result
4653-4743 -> 23.9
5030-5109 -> 21.87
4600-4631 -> 24.8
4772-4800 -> 27.74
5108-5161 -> 21.24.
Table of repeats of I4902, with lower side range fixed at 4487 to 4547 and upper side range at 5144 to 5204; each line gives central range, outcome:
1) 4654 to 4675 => 0.5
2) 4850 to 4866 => -3.6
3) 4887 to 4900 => -1.0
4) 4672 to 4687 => 1.0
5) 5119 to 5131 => -0.3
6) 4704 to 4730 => -0.6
